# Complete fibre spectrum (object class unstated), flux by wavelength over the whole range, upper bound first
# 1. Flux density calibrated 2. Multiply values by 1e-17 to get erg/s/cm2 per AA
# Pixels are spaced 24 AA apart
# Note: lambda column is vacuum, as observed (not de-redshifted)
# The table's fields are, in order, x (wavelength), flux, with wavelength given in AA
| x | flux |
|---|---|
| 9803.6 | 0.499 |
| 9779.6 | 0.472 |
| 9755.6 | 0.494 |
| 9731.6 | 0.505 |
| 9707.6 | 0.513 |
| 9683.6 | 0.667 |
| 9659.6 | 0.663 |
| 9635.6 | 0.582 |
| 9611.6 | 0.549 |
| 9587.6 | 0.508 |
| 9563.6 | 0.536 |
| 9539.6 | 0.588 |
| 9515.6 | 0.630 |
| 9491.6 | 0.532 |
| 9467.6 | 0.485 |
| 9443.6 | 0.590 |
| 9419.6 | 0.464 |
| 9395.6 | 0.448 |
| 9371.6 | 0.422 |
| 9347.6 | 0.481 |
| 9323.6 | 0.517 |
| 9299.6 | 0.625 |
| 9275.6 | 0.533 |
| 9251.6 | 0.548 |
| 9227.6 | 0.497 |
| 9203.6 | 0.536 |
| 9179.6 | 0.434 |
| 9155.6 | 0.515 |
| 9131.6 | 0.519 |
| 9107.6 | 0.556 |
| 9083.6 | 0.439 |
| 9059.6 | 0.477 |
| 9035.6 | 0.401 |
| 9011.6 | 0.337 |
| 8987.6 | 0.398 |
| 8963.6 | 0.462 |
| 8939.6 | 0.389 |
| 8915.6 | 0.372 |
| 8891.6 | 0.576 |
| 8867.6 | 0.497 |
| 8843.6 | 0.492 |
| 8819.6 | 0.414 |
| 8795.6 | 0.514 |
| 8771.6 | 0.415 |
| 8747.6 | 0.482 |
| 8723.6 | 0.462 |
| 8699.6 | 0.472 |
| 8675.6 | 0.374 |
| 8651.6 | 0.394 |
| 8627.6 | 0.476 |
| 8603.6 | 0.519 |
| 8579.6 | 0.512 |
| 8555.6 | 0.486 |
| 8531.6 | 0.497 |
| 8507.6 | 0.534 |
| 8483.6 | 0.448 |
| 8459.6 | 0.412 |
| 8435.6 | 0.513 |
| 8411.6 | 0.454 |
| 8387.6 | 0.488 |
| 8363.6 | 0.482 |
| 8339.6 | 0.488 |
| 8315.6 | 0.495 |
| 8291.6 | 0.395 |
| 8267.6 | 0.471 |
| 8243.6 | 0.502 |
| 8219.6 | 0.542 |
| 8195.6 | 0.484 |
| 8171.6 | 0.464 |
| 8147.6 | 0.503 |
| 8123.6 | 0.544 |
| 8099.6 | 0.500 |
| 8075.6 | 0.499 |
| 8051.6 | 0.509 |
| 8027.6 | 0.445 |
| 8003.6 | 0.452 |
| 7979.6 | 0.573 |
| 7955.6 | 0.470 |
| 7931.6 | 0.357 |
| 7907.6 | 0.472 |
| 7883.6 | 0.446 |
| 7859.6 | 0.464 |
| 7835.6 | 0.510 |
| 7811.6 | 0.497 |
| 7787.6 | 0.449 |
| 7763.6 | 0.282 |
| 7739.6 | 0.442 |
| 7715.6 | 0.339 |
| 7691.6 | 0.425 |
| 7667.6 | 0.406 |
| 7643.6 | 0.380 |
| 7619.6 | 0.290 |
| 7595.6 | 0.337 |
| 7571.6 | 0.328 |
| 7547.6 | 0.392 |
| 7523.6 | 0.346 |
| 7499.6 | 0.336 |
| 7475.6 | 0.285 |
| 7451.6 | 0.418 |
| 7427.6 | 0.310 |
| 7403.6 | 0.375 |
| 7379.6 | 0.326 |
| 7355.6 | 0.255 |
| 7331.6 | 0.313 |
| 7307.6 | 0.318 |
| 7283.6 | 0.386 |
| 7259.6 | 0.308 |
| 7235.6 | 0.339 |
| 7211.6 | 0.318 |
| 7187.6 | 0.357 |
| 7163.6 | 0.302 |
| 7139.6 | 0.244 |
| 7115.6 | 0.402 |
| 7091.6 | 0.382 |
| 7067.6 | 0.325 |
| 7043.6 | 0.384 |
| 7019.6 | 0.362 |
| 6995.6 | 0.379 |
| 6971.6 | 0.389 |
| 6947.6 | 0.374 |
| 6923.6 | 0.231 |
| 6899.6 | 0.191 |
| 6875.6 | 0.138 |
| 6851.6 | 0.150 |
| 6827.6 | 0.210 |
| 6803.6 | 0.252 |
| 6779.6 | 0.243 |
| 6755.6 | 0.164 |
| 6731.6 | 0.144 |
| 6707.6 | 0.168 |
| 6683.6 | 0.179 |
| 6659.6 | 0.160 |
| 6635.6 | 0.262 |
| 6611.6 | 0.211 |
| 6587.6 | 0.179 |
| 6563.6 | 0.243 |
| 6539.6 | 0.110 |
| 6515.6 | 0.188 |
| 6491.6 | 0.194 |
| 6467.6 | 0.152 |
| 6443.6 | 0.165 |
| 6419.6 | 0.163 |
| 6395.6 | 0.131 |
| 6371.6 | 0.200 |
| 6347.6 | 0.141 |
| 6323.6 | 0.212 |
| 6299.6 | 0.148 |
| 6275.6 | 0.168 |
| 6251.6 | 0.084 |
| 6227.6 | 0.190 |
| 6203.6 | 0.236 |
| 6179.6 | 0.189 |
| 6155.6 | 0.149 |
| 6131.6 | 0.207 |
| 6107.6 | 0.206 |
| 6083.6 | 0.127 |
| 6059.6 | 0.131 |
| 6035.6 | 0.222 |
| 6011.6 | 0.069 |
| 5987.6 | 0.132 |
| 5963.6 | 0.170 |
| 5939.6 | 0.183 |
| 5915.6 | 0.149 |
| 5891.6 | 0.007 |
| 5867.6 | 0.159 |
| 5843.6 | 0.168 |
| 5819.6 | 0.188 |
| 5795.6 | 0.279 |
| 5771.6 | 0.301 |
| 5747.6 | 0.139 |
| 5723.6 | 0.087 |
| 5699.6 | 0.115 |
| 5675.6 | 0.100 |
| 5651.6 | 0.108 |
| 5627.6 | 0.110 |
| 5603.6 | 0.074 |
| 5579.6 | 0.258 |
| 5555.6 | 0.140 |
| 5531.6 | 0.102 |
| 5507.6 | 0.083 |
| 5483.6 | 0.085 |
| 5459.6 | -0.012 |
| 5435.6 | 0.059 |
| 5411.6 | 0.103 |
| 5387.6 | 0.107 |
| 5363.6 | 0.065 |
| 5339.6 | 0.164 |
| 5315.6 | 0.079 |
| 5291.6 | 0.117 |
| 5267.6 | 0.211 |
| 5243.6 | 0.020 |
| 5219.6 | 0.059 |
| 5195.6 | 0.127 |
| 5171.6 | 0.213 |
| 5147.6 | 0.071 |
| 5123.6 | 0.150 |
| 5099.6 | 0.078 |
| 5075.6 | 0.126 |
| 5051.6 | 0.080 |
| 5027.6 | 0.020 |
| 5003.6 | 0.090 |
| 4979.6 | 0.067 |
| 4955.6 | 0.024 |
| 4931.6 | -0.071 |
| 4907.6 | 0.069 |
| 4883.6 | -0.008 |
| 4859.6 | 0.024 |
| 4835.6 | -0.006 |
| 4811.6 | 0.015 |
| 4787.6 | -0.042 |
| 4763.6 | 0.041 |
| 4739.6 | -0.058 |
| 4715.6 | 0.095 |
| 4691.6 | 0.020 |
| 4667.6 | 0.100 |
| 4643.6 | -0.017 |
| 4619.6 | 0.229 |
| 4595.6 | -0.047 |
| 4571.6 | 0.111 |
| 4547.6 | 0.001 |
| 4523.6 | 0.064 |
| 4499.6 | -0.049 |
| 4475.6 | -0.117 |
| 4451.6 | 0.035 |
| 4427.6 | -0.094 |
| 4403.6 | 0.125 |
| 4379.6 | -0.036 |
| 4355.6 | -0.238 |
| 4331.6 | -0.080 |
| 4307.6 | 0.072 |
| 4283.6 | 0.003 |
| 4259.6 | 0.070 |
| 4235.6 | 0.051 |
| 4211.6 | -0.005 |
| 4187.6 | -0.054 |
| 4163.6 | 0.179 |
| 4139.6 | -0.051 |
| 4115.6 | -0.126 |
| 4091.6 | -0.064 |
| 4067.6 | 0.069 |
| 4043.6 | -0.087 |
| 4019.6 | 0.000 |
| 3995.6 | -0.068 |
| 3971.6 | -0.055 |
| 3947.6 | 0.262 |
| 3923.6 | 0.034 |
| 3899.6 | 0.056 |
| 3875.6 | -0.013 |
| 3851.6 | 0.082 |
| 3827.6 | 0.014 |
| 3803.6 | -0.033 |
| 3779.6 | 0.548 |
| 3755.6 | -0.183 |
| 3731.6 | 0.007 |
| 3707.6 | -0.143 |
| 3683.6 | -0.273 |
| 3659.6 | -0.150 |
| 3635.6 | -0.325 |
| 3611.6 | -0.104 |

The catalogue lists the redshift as 0.74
